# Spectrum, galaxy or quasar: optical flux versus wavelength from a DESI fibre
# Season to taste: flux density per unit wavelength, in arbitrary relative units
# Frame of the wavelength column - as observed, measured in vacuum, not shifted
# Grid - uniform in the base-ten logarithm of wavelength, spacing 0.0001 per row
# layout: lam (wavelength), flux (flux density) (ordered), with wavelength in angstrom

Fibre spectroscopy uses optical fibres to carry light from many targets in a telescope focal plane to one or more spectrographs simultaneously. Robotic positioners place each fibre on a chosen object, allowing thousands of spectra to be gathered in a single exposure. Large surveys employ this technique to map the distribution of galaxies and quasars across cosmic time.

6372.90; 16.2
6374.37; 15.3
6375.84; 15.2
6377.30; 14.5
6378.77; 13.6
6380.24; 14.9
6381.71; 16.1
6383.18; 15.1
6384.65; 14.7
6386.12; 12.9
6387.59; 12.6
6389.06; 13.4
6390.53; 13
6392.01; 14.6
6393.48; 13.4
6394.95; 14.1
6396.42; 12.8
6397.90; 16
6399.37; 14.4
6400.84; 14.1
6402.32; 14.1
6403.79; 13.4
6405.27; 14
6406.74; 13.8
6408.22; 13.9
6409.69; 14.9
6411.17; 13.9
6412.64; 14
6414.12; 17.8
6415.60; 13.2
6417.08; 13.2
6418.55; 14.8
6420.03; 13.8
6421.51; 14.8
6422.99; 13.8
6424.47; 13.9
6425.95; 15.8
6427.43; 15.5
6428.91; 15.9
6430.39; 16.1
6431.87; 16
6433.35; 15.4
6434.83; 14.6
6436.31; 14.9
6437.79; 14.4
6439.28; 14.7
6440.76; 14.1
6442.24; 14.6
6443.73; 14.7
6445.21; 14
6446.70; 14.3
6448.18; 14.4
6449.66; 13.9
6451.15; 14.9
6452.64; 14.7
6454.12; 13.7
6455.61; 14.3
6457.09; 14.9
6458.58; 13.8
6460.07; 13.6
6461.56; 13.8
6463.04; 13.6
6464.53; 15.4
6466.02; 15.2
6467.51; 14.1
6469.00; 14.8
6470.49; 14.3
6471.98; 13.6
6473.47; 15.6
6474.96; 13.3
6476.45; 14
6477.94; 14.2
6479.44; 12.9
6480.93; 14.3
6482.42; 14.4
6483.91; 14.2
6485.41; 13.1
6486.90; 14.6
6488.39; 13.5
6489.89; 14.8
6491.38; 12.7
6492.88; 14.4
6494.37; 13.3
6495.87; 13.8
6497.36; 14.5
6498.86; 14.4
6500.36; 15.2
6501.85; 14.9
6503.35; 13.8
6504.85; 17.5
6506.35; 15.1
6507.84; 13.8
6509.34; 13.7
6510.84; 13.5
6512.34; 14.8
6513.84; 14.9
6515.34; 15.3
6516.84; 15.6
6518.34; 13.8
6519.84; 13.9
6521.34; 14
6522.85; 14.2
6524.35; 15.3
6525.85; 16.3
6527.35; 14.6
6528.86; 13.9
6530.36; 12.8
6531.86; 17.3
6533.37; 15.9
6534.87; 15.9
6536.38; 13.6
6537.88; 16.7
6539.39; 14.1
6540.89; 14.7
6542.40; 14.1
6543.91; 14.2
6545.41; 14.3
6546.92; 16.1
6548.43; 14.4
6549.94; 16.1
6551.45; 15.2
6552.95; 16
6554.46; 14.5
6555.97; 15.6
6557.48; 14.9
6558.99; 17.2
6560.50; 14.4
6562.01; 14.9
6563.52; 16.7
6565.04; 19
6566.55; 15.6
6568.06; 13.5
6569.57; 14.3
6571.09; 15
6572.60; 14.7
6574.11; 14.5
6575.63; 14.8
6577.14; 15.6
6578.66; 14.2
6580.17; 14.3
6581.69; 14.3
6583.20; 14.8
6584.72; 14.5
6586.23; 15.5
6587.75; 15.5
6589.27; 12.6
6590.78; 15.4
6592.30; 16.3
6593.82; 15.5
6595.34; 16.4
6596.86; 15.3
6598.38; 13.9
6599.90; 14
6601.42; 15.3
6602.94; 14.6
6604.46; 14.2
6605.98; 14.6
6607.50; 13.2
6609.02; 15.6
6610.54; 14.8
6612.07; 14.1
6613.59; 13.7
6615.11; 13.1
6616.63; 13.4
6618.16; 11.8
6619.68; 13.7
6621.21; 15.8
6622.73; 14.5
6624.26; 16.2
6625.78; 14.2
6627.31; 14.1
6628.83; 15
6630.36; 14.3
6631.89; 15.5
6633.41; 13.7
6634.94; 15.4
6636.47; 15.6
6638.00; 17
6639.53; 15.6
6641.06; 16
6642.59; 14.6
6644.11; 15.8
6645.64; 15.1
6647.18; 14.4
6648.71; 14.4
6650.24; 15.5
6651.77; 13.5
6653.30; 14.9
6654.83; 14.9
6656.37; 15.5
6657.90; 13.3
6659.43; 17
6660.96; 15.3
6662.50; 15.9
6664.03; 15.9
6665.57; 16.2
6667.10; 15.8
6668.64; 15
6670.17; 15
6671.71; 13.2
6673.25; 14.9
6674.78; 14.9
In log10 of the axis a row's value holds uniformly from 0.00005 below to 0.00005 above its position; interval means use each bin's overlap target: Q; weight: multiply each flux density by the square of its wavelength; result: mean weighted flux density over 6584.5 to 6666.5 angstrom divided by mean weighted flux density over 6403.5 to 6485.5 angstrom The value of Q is 1.1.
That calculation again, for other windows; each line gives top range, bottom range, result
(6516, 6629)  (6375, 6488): 1.08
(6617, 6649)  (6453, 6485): 1.10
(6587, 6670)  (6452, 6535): 1.07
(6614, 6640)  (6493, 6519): 1.04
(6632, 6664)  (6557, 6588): 1.03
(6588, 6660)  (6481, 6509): 1.07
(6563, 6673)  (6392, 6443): 1.09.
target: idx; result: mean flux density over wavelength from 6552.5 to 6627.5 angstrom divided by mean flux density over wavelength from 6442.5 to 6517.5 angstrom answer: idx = 1.0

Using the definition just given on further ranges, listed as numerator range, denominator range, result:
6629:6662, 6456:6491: 1.07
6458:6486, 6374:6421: 0.99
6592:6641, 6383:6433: 1.02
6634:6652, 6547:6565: 0.98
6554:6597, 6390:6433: 1.05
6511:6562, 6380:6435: 1.04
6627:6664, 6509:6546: 1.03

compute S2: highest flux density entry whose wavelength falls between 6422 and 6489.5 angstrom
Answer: 16.1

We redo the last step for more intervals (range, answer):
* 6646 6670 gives 17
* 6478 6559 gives 17.5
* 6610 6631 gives 16.2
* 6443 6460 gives 14.9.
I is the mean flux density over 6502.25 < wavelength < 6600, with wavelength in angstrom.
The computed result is 15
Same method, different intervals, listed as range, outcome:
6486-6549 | 14.6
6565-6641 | 14.7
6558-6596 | 15.2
